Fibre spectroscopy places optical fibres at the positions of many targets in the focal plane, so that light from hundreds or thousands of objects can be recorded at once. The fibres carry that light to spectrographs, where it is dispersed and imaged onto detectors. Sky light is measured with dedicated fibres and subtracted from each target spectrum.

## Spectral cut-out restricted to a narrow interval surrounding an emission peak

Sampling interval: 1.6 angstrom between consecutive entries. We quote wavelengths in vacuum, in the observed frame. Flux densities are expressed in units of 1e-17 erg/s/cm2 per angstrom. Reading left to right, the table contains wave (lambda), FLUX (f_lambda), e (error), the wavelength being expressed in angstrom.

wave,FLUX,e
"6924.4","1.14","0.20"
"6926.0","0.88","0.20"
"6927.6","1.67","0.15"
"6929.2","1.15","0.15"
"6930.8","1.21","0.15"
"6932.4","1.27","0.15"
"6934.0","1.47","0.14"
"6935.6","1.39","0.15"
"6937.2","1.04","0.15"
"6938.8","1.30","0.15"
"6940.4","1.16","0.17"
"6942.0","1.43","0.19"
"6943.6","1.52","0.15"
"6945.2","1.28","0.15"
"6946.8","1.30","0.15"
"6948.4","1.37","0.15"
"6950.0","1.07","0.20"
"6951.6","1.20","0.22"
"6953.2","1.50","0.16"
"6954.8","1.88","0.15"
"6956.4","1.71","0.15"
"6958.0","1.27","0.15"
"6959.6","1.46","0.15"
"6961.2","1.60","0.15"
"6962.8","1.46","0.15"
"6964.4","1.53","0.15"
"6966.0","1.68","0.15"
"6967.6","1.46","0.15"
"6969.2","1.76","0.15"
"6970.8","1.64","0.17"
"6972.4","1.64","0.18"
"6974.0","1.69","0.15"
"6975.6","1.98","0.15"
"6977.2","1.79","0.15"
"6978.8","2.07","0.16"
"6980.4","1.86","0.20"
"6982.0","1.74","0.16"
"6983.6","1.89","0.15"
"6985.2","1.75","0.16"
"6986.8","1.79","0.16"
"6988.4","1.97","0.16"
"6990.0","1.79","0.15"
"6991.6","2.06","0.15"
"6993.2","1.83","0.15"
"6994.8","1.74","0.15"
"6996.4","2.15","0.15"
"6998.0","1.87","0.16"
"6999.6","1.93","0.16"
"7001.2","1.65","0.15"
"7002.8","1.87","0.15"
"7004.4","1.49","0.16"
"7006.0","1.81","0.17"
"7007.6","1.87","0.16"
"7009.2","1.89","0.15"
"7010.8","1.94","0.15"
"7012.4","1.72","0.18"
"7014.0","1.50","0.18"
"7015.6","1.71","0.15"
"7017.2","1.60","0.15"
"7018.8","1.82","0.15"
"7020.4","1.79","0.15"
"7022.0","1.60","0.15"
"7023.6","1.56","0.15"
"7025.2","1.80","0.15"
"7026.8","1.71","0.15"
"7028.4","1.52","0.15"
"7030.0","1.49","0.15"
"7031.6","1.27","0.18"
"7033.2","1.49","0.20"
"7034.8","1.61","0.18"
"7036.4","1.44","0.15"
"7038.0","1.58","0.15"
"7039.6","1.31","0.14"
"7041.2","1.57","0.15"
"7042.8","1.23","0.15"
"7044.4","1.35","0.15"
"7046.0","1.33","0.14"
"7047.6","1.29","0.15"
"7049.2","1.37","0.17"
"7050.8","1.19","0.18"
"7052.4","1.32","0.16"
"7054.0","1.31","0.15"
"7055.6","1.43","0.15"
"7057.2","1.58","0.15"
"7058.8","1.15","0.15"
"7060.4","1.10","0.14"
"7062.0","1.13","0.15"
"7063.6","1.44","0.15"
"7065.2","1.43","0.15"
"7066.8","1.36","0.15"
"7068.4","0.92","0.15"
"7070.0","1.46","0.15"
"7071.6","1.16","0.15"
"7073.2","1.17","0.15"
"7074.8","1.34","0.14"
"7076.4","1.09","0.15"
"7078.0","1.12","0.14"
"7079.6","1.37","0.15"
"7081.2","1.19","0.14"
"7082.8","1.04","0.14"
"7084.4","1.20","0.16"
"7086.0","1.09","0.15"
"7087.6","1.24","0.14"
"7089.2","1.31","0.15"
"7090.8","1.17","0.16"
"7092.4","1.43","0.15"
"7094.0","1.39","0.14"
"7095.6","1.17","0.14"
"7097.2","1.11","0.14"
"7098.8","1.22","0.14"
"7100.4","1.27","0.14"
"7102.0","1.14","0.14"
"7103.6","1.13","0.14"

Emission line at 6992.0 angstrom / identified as Mg II 2798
